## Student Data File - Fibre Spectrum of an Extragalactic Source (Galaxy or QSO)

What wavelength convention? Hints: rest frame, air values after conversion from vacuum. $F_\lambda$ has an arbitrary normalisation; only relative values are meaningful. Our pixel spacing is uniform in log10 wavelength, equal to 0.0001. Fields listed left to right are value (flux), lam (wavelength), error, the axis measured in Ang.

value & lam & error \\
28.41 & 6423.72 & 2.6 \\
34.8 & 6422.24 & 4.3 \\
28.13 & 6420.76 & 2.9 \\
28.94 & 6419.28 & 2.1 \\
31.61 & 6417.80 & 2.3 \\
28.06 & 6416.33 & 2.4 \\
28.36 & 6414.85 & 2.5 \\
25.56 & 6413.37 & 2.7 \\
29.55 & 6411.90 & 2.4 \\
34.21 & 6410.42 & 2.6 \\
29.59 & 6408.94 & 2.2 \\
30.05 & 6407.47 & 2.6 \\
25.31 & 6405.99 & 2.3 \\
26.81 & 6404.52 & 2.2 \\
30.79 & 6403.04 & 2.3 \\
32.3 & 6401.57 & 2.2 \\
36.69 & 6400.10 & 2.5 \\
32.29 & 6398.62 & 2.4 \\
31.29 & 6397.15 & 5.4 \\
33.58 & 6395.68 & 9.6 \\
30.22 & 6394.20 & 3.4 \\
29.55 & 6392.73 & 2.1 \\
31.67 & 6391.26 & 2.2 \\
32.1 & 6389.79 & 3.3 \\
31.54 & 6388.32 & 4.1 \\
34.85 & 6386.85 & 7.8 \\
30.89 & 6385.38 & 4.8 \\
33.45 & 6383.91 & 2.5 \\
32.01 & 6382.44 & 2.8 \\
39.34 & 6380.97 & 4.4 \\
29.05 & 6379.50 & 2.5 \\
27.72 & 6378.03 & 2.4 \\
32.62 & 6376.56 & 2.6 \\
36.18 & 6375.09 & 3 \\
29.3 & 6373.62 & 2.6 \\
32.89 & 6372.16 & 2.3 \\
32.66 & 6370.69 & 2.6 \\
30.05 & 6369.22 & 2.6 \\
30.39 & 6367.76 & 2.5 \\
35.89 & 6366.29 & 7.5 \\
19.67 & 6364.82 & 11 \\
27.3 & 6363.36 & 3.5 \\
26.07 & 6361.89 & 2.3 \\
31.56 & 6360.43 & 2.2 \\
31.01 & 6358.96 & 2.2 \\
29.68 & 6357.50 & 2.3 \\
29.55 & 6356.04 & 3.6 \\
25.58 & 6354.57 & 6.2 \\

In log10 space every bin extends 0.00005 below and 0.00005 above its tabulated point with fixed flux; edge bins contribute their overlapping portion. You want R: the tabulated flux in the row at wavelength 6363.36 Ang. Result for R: 27.3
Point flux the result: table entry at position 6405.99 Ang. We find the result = 25.31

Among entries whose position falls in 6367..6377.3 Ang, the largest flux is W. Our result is 36.18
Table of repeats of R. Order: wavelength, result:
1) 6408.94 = 29.59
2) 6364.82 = 19.67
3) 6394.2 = 30.22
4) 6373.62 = 29.3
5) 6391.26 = 31.67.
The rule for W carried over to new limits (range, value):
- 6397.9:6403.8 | 36.69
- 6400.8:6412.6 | 34.21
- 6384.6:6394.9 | 34.85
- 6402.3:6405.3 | 30.79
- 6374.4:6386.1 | 39.34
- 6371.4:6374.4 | 32.89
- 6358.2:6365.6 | 31.56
